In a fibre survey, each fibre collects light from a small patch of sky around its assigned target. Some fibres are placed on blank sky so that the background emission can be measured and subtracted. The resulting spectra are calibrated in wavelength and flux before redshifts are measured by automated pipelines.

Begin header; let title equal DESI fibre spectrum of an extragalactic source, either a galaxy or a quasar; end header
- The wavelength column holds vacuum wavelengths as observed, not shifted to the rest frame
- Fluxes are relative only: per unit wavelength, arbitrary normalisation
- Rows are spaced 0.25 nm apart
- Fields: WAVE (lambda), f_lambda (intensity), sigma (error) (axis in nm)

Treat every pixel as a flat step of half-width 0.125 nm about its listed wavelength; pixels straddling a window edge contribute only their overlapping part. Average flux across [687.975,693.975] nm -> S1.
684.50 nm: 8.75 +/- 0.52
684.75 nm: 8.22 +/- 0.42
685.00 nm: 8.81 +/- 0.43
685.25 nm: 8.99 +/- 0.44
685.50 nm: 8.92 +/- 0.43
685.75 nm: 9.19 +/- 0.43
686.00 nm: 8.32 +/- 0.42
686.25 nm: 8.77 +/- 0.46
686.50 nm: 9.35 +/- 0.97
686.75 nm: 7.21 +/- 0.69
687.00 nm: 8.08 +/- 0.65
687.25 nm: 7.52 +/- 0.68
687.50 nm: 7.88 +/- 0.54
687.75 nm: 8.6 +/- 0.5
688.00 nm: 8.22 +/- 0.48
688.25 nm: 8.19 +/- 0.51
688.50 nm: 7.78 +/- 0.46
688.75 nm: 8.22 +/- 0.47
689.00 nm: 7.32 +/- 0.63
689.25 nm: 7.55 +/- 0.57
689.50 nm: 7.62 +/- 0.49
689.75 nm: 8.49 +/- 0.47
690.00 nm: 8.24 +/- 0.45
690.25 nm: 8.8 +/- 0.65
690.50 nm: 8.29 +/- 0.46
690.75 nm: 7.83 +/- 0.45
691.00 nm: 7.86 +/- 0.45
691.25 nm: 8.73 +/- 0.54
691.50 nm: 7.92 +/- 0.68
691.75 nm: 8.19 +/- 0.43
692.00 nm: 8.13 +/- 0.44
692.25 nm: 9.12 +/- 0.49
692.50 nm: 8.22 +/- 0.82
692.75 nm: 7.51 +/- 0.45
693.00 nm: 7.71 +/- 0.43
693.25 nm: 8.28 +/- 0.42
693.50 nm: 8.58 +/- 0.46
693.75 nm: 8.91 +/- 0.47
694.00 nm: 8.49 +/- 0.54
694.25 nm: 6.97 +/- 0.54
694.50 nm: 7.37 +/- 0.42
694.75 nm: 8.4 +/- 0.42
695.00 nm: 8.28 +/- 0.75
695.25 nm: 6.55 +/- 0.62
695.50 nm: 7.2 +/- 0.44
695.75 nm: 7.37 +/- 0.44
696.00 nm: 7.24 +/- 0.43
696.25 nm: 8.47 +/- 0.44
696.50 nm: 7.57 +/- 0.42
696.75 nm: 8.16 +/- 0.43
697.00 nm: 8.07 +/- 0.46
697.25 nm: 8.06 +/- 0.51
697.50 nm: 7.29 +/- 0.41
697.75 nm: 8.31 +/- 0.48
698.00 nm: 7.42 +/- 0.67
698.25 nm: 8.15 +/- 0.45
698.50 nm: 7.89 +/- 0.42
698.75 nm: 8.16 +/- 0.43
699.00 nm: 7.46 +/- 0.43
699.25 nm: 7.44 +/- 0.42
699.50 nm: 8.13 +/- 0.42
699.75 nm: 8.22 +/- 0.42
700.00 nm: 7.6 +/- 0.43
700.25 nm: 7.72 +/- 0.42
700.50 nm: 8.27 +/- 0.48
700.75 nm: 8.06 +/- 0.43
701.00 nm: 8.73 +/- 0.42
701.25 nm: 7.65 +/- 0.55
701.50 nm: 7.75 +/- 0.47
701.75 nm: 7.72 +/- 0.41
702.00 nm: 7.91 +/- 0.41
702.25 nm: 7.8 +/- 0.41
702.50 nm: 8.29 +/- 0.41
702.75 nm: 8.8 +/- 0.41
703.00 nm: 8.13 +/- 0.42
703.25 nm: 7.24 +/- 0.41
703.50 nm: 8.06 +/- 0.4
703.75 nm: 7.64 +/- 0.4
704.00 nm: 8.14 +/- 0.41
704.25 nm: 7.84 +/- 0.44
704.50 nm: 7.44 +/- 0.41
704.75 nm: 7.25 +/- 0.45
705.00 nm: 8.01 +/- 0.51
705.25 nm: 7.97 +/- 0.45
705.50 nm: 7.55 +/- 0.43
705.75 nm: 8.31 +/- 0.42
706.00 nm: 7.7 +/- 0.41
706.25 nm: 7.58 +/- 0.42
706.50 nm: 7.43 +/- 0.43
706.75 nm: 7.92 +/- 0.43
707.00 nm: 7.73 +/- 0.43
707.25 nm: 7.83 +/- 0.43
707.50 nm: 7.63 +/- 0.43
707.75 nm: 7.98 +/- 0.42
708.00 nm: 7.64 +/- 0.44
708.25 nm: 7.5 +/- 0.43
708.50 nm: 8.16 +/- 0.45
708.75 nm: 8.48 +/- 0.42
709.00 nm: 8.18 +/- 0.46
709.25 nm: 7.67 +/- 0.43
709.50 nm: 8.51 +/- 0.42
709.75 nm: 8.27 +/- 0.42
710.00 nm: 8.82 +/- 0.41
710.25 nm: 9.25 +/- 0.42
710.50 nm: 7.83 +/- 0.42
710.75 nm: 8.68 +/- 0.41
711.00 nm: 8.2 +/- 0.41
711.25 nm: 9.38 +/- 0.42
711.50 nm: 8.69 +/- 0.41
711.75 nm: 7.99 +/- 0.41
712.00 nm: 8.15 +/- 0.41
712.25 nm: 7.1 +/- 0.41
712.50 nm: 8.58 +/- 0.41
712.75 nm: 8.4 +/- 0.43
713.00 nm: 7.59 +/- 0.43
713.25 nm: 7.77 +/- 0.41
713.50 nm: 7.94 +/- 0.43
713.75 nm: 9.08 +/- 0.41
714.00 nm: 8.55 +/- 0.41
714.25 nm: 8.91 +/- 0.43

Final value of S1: 8.16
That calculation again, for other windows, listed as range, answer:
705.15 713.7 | 8.08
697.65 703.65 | 7.95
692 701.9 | 7.91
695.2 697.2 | 7.64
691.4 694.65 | 8.11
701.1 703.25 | 7.97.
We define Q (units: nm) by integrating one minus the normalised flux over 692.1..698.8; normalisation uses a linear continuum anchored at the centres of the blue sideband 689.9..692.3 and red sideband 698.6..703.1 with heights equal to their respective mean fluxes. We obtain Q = 0.20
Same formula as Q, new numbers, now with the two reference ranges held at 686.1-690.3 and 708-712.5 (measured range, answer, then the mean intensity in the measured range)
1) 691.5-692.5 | -0.03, 8.38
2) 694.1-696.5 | 0.18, 7.55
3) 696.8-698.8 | 0.06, 7.92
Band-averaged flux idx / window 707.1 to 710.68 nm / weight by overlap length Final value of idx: 8.13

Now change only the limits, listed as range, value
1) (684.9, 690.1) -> 8.25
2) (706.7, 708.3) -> 7.75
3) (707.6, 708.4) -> 7.72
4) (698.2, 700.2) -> 7.87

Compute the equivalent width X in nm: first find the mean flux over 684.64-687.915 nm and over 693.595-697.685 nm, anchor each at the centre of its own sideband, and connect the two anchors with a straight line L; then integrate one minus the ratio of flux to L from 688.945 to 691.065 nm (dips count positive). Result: 0.04 nm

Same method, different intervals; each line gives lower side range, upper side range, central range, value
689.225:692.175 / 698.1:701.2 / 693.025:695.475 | 0.05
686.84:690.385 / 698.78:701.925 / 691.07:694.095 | -0.12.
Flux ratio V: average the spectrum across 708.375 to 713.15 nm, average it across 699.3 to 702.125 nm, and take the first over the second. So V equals 1.04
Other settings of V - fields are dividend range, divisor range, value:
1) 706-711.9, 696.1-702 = 1.03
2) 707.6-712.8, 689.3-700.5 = 1.04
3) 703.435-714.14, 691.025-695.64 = 1.00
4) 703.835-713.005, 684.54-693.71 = 0.97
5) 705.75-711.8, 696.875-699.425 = 1.04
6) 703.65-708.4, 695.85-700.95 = 0.98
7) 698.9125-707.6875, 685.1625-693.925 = 0.95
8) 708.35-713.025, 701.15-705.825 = 1.06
